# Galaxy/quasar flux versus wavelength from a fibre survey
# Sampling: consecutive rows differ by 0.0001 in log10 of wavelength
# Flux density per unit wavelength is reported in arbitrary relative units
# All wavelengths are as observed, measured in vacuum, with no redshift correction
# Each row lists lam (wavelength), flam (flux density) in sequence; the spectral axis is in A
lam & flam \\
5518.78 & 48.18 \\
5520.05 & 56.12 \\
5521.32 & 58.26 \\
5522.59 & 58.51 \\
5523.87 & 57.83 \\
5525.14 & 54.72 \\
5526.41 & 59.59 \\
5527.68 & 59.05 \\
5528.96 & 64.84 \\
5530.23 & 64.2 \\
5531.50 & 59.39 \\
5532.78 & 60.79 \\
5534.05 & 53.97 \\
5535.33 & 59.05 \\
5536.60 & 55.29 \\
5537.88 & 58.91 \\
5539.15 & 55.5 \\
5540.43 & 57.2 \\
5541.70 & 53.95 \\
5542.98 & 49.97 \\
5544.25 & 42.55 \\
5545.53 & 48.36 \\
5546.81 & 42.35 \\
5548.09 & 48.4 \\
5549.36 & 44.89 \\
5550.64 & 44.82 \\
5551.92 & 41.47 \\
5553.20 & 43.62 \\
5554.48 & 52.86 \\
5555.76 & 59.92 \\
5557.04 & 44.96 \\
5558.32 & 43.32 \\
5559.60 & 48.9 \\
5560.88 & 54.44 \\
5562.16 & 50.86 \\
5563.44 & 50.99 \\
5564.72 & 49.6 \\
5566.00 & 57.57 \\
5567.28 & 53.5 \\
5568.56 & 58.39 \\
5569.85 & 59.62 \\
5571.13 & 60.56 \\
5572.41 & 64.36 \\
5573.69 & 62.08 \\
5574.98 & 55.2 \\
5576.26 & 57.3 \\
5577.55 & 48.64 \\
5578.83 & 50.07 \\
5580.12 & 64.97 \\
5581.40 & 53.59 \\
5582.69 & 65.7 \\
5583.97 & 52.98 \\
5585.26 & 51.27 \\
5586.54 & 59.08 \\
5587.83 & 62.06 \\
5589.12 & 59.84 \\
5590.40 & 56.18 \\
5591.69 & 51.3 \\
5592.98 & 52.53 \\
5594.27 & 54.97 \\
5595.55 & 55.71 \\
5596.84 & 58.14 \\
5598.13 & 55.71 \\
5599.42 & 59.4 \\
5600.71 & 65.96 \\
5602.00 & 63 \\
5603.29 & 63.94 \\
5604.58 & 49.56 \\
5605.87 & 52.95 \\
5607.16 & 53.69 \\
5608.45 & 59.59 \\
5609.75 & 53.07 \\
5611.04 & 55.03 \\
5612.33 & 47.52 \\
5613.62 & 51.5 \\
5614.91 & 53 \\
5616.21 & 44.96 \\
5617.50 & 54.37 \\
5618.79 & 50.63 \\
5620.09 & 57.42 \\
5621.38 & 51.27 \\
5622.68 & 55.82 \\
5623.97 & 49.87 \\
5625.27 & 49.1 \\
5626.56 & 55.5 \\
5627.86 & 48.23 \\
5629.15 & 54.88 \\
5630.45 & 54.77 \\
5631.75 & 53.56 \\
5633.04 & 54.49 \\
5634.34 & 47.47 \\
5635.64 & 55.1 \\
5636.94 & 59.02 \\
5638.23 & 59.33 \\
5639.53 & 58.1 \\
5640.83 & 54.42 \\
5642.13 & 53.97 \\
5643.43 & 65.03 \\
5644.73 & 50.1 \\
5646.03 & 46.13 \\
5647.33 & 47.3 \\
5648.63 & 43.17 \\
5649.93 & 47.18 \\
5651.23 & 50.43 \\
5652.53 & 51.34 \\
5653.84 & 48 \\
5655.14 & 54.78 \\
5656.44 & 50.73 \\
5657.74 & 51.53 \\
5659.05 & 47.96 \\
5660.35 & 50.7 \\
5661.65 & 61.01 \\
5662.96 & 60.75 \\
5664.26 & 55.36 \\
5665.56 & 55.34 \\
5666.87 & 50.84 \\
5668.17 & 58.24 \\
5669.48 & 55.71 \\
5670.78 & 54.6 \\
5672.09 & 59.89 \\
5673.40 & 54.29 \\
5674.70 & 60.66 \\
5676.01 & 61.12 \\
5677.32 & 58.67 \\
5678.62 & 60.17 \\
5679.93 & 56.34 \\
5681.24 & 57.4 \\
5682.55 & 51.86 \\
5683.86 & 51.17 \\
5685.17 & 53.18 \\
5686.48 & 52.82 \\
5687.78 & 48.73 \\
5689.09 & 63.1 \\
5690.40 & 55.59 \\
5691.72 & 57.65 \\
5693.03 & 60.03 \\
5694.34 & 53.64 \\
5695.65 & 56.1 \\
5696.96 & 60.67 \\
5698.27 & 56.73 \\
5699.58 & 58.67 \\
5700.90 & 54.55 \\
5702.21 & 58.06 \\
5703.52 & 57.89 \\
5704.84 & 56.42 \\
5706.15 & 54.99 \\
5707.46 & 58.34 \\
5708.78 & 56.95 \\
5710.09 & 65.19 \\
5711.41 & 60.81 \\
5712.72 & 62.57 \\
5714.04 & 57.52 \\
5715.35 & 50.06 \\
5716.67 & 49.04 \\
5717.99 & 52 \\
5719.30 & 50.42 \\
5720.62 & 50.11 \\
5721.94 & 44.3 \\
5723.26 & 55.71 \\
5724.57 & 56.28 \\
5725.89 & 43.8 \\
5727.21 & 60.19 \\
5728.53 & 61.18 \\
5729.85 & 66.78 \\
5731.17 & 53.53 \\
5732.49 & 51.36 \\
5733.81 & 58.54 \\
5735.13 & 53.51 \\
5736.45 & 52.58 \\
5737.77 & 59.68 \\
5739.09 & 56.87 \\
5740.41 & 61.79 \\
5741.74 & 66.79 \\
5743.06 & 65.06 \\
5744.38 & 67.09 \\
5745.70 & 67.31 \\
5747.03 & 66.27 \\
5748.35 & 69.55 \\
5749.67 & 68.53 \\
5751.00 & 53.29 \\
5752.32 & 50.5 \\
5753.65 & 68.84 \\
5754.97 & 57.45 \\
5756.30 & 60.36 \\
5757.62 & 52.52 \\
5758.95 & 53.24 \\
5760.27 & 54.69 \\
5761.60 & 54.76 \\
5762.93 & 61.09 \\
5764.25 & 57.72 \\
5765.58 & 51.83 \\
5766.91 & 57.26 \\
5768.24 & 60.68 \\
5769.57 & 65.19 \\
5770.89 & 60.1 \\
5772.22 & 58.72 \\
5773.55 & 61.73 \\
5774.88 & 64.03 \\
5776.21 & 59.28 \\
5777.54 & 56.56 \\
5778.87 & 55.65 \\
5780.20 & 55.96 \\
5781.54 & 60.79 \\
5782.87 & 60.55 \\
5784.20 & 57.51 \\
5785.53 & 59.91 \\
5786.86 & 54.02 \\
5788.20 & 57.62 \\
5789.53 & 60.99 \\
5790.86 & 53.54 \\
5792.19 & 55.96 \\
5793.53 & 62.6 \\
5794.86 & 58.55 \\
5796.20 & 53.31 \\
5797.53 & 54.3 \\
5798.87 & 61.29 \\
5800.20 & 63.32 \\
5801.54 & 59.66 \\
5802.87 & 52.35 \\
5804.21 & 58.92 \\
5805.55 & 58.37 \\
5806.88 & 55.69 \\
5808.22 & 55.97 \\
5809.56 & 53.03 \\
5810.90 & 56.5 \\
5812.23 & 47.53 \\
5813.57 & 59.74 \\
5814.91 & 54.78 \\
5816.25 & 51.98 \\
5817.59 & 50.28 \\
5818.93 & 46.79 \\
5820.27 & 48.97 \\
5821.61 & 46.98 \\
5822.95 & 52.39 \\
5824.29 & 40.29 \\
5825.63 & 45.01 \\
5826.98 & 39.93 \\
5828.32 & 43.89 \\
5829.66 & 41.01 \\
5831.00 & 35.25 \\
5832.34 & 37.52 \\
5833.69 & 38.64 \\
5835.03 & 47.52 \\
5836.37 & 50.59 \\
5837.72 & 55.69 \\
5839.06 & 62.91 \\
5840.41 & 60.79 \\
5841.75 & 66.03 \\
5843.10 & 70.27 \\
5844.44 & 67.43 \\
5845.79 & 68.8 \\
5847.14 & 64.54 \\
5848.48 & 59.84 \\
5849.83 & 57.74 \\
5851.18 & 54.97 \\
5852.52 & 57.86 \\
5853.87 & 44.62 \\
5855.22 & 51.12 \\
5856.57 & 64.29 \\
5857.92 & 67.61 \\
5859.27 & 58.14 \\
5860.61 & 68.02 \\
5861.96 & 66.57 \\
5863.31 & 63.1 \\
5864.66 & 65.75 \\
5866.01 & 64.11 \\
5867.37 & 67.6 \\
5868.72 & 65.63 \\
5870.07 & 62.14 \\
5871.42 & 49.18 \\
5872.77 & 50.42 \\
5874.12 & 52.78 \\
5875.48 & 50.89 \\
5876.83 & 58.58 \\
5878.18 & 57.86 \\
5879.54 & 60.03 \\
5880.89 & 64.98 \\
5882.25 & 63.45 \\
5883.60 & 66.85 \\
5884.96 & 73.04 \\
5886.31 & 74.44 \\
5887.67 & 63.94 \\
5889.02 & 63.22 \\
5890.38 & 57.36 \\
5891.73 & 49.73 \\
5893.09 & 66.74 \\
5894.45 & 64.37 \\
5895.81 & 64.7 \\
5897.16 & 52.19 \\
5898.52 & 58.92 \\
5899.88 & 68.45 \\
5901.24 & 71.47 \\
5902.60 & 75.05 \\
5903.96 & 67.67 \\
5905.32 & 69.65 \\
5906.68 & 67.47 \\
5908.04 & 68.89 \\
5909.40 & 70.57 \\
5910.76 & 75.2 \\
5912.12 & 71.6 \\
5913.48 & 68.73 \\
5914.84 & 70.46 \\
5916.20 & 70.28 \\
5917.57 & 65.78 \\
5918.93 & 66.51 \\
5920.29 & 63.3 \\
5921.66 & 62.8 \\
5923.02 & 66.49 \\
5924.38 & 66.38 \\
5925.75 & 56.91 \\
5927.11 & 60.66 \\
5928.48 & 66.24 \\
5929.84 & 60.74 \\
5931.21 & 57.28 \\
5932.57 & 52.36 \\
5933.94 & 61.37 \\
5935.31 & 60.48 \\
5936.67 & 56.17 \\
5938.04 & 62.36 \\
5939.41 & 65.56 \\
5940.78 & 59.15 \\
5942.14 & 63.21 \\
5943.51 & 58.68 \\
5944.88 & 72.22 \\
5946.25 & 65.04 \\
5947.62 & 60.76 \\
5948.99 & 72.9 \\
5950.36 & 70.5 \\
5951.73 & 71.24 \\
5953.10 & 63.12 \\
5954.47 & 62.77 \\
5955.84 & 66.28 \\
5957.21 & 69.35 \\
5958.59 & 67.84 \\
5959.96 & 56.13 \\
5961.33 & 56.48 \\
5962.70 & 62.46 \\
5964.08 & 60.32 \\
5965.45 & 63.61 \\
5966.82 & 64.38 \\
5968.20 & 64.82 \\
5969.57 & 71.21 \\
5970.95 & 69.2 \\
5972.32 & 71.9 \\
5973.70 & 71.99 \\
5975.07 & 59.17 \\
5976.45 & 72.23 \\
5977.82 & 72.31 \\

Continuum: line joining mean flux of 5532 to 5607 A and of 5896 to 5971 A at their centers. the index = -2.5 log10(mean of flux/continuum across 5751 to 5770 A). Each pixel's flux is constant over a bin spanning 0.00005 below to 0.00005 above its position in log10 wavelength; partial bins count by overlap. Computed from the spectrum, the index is 0.05 mag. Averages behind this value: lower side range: 54.4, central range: 57.3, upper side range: 64.9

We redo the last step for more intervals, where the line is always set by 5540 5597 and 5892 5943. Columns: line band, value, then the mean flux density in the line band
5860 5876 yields 0.04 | 60.5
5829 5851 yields 0.13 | 55.3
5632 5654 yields 0.06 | 52.5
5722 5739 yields 0.05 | 55.7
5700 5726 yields 0.06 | 55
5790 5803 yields 0.05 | 57.8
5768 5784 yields 0.00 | 59.8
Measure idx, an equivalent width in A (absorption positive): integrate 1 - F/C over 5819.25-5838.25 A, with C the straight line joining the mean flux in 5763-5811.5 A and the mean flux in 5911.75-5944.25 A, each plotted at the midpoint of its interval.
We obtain 4.8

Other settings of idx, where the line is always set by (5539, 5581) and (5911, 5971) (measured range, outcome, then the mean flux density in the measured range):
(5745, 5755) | -0.85 A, 63.1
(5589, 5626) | -0.68 A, 54.6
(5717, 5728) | 1.08 A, 51.6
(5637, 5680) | 0.69 A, 54.4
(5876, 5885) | -0.05 A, 62.6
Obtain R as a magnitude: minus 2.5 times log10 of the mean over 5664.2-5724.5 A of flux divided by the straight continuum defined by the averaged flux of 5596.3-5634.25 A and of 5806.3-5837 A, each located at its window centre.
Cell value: -0.08 mag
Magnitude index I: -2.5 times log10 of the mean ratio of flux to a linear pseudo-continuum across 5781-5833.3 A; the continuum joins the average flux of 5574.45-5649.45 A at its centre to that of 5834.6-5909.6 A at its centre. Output 0.140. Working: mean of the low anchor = 54.6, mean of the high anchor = 62.1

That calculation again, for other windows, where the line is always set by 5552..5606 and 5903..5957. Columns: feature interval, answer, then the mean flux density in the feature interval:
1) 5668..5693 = 0.035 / 56.4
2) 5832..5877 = 0.078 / 58.7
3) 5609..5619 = 0.103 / 51.4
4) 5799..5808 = 0.064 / 58.2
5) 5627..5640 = 0.049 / 54.5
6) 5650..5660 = 0.143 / 50.5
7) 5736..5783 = 0.011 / 59.9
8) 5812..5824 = 0.217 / 50.8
